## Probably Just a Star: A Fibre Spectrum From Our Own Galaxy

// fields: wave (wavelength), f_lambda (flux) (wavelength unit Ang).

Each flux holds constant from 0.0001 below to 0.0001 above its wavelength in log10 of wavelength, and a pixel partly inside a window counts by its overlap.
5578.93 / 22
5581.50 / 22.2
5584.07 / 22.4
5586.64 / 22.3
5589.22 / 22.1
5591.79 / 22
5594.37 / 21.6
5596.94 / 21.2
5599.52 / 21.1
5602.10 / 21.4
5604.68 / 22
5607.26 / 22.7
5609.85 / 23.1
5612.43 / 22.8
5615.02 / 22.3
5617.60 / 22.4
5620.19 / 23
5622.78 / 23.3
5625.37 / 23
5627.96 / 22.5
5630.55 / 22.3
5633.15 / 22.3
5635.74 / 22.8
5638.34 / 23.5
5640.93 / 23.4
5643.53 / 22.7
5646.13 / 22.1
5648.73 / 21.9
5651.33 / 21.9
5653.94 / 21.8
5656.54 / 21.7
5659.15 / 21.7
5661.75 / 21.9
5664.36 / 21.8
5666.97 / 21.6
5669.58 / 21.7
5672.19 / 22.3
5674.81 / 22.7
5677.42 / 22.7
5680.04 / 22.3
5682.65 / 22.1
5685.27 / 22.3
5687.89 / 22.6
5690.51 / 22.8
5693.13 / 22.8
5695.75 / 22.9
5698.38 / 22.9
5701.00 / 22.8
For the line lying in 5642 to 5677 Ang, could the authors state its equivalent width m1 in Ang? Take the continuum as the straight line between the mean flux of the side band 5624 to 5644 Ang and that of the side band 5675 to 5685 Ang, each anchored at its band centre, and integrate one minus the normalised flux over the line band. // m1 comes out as 0.90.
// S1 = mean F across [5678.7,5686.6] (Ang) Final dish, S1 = 22.2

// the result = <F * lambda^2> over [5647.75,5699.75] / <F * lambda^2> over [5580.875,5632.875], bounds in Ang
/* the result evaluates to 1.0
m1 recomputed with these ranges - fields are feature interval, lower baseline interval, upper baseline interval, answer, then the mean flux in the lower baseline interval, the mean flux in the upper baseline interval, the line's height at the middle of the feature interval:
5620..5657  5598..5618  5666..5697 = -0.4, 22.2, 22.4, 22.3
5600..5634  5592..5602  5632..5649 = -0.8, 21.4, 22.7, 22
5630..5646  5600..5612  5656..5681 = -0.5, 22.3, 22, 22.1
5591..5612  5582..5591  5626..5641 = 0.5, 22.2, 22.8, 22.4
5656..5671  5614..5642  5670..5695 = 0.6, 22.8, 22.5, 22.6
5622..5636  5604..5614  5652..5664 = -0.2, 22.7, 21.8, 22.3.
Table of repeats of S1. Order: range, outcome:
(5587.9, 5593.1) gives 22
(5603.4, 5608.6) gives 22.3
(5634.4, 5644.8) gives 23.1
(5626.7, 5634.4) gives 22.4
